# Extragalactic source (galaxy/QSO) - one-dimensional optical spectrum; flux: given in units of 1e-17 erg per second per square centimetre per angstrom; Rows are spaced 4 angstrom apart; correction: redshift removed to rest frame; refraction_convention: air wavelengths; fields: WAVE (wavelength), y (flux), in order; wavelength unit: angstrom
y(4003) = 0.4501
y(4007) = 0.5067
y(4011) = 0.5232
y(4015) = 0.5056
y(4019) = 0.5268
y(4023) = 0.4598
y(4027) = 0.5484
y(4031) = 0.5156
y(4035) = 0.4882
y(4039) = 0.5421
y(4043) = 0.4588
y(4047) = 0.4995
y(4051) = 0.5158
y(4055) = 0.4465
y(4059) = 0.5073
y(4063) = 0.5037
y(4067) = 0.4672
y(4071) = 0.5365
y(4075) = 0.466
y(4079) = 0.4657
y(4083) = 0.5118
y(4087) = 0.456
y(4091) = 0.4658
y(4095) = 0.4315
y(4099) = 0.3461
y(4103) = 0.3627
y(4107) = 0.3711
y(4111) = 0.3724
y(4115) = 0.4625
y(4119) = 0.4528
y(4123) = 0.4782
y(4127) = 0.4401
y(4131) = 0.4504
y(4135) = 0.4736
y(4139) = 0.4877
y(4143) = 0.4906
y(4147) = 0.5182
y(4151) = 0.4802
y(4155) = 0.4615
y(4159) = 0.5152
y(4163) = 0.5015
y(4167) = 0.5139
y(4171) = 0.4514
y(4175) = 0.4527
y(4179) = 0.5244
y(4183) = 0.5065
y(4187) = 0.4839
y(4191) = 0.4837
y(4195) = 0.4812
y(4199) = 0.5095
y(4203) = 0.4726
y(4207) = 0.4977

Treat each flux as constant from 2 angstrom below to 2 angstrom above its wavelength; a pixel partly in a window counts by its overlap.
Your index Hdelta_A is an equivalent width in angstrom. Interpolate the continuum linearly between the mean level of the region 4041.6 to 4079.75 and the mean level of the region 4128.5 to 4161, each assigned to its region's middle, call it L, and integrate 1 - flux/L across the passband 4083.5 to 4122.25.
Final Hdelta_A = 5.3 angstrom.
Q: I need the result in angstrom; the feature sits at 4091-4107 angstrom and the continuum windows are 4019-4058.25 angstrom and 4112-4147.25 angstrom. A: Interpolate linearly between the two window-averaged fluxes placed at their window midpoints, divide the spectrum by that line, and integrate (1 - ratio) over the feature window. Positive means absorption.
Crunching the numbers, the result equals 3.0 angstrom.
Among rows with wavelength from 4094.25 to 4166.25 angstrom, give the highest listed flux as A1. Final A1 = 0.5182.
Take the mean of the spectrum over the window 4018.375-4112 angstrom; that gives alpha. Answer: 0.47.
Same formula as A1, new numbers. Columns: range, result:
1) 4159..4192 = 0.5244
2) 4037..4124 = 0.5421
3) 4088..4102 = 0.4658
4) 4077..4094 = 0.5118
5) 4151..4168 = 0.5152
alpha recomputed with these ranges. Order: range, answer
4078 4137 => 0.436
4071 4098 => 0.467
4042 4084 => 0.489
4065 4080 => 0.485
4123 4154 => 0.477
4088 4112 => 0.395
